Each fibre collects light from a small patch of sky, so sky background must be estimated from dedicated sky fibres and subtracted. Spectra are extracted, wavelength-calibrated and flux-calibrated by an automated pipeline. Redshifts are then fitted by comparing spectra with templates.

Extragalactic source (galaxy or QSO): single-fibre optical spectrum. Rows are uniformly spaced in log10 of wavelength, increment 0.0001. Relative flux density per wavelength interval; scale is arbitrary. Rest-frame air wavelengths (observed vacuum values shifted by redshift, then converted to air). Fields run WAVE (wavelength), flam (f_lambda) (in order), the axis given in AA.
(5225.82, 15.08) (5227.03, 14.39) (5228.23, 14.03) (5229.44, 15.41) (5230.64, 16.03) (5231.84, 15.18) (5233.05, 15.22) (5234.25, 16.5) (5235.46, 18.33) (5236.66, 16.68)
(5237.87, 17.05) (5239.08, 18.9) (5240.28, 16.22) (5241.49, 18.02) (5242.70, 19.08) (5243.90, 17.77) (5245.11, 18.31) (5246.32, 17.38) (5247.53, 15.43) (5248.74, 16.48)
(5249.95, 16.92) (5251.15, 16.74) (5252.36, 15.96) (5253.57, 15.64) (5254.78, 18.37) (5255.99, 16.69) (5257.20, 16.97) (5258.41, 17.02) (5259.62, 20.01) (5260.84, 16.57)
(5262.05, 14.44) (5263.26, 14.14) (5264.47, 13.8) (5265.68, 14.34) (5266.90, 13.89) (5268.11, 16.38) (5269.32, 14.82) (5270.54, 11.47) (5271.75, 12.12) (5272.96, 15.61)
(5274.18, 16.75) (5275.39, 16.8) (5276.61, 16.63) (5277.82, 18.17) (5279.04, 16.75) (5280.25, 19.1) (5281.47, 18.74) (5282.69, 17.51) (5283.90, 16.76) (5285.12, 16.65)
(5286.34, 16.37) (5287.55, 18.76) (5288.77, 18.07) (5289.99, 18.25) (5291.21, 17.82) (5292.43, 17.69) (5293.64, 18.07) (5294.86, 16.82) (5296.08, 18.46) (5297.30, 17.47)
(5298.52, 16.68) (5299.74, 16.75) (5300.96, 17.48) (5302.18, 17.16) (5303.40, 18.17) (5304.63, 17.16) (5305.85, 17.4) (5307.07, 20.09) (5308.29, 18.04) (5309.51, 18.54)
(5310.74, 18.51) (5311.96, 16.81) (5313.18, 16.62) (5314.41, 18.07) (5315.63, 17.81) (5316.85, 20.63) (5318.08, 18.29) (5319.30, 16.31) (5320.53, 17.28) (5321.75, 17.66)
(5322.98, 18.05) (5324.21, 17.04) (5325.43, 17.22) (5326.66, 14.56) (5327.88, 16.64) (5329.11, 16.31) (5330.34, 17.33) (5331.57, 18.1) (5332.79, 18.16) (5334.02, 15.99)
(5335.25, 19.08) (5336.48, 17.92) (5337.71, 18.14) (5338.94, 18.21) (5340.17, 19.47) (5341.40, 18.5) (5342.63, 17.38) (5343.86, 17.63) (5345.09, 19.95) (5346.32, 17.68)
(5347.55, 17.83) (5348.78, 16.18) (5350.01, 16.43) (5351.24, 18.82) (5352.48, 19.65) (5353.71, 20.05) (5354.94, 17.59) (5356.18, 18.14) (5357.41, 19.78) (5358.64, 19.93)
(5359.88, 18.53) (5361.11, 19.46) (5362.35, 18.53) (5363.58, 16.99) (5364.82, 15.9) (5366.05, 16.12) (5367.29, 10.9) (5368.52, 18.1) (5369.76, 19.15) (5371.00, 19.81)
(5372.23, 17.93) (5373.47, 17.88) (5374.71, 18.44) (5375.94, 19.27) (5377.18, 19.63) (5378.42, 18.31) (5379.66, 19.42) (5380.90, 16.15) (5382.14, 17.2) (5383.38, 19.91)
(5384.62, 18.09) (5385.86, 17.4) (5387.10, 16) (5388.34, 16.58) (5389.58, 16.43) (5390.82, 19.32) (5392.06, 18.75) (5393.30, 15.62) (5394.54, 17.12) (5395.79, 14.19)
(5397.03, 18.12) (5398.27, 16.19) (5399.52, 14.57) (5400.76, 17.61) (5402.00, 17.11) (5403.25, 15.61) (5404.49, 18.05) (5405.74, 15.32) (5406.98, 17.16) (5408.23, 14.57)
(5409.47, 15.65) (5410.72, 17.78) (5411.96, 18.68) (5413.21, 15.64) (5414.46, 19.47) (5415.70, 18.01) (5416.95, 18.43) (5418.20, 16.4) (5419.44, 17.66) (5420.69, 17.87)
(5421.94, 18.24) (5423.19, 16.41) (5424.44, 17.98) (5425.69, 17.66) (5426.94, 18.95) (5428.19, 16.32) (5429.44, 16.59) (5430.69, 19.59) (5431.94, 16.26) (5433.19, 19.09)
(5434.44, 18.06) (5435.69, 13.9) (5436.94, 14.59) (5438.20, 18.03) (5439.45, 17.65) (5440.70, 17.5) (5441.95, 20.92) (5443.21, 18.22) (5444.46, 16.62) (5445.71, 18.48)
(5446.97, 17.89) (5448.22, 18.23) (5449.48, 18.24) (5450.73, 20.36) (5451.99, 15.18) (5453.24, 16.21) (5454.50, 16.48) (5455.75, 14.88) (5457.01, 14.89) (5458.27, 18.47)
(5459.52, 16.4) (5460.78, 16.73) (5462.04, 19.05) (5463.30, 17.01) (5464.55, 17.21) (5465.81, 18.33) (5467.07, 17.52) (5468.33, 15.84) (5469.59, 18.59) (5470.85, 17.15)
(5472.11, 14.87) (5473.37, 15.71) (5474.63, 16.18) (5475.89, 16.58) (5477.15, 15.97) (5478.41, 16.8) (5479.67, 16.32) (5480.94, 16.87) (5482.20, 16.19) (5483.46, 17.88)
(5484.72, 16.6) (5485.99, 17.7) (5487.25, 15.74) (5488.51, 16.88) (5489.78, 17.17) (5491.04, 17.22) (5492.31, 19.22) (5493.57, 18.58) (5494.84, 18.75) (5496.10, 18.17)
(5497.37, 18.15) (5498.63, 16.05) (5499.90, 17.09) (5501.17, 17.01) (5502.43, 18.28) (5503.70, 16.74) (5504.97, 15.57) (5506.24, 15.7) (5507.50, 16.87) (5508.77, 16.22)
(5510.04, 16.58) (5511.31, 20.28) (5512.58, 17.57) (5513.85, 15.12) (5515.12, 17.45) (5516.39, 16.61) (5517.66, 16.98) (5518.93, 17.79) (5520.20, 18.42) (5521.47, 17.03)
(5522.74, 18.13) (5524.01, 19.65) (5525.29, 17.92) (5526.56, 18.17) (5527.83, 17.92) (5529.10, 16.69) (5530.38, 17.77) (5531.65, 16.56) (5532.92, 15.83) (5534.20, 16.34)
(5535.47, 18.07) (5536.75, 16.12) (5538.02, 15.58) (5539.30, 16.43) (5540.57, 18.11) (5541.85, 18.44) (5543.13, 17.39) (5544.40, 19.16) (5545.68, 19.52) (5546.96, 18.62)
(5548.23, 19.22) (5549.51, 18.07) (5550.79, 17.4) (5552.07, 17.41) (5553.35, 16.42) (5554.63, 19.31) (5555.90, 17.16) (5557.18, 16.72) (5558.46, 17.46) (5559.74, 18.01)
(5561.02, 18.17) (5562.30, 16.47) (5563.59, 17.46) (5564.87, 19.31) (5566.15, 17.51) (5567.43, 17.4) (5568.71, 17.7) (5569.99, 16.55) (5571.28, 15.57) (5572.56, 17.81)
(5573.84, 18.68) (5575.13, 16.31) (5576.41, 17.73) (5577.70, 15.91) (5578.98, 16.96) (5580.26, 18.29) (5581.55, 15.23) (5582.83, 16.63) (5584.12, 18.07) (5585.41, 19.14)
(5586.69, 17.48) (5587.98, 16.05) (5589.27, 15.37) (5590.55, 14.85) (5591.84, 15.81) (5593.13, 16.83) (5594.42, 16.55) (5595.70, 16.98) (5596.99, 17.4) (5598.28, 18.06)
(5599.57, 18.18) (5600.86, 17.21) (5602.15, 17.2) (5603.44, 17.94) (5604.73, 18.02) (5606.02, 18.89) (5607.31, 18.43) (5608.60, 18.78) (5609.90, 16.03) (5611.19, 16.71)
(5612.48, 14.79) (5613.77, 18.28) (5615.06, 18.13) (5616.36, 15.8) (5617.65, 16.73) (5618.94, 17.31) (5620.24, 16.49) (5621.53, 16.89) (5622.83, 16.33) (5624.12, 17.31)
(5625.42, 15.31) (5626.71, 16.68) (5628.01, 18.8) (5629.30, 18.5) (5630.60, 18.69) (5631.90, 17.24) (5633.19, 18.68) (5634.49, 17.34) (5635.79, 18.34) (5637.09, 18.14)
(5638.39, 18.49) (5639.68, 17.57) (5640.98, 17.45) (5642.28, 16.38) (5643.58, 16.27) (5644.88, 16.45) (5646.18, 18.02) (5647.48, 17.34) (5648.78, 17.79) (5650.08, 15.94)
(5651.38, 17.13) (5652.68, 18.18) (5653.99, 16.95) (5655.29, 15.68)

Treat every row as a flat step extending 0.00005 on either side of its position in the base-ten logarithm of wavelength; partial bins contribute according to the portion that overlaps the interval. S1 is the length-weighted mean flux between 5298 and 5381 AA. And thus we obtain 17.9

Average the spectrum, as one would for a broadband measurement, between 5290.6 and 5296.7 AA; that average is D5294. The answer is 17.8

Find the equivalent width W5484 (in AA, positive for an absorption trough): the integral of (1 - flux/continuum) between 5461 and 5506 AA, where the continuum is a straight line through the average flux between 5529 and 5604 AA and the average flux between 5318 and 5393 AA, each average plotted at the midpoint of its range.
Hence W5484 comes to 1.0 AA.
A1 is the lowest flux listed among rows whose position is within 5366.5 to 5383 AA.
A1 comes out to 10.9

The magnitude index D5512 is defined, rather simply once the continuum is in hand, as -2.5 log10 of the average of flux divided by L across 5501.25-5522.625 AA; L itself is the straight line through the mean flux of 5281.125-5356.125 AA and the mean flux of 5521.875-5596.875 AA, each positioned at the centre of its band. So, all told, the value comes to 0.02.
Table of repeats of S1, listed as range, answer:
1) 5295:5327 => 17.6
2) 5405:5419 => 17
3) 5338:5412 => 17.6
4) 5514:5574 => 17.6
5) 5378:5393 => 17.7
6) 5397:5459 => 17.2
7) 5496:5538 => 17.2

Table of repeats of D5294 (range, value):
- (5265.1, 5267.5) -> 14.1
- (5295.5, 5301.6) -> 17.4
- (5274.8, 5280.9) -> 17.5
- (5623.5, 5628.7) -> 17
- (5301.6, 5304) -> 17.7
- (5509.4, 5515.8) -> 17.4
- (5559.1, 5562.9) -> 17.6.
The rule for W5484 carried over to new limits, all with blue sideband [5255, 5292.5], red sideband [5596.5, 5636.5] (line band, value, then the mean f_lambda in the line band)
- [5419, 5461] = -1.14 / 17.4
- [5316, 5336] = -1.02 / 17.4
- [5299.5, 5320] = -1.69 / 17.9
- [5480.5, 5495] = -0.26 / 17.4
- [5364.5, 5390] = -1.30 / 17.6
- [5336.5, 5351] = -1.17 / 18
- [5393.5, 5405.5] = 0.25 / 16.4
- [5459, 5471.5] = -0.29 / 17.4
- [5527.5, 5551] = -0.45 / 17.5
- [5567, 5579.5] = 0.18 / 17.1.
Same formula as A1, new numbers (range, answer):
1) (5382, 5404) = 14.19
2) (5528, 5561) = 15.58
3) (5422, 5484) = 13.9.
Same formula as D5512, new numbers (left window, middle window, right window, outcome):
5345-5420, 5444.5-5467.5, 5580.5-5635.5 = 0.008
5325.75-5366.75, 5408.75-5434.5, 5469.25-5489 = -0.030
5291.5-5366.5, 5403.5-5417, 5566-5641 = 0.037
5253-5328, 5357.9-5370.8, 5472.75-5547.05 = -0.024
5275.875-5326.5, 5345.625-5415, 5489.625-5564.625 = 0.006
